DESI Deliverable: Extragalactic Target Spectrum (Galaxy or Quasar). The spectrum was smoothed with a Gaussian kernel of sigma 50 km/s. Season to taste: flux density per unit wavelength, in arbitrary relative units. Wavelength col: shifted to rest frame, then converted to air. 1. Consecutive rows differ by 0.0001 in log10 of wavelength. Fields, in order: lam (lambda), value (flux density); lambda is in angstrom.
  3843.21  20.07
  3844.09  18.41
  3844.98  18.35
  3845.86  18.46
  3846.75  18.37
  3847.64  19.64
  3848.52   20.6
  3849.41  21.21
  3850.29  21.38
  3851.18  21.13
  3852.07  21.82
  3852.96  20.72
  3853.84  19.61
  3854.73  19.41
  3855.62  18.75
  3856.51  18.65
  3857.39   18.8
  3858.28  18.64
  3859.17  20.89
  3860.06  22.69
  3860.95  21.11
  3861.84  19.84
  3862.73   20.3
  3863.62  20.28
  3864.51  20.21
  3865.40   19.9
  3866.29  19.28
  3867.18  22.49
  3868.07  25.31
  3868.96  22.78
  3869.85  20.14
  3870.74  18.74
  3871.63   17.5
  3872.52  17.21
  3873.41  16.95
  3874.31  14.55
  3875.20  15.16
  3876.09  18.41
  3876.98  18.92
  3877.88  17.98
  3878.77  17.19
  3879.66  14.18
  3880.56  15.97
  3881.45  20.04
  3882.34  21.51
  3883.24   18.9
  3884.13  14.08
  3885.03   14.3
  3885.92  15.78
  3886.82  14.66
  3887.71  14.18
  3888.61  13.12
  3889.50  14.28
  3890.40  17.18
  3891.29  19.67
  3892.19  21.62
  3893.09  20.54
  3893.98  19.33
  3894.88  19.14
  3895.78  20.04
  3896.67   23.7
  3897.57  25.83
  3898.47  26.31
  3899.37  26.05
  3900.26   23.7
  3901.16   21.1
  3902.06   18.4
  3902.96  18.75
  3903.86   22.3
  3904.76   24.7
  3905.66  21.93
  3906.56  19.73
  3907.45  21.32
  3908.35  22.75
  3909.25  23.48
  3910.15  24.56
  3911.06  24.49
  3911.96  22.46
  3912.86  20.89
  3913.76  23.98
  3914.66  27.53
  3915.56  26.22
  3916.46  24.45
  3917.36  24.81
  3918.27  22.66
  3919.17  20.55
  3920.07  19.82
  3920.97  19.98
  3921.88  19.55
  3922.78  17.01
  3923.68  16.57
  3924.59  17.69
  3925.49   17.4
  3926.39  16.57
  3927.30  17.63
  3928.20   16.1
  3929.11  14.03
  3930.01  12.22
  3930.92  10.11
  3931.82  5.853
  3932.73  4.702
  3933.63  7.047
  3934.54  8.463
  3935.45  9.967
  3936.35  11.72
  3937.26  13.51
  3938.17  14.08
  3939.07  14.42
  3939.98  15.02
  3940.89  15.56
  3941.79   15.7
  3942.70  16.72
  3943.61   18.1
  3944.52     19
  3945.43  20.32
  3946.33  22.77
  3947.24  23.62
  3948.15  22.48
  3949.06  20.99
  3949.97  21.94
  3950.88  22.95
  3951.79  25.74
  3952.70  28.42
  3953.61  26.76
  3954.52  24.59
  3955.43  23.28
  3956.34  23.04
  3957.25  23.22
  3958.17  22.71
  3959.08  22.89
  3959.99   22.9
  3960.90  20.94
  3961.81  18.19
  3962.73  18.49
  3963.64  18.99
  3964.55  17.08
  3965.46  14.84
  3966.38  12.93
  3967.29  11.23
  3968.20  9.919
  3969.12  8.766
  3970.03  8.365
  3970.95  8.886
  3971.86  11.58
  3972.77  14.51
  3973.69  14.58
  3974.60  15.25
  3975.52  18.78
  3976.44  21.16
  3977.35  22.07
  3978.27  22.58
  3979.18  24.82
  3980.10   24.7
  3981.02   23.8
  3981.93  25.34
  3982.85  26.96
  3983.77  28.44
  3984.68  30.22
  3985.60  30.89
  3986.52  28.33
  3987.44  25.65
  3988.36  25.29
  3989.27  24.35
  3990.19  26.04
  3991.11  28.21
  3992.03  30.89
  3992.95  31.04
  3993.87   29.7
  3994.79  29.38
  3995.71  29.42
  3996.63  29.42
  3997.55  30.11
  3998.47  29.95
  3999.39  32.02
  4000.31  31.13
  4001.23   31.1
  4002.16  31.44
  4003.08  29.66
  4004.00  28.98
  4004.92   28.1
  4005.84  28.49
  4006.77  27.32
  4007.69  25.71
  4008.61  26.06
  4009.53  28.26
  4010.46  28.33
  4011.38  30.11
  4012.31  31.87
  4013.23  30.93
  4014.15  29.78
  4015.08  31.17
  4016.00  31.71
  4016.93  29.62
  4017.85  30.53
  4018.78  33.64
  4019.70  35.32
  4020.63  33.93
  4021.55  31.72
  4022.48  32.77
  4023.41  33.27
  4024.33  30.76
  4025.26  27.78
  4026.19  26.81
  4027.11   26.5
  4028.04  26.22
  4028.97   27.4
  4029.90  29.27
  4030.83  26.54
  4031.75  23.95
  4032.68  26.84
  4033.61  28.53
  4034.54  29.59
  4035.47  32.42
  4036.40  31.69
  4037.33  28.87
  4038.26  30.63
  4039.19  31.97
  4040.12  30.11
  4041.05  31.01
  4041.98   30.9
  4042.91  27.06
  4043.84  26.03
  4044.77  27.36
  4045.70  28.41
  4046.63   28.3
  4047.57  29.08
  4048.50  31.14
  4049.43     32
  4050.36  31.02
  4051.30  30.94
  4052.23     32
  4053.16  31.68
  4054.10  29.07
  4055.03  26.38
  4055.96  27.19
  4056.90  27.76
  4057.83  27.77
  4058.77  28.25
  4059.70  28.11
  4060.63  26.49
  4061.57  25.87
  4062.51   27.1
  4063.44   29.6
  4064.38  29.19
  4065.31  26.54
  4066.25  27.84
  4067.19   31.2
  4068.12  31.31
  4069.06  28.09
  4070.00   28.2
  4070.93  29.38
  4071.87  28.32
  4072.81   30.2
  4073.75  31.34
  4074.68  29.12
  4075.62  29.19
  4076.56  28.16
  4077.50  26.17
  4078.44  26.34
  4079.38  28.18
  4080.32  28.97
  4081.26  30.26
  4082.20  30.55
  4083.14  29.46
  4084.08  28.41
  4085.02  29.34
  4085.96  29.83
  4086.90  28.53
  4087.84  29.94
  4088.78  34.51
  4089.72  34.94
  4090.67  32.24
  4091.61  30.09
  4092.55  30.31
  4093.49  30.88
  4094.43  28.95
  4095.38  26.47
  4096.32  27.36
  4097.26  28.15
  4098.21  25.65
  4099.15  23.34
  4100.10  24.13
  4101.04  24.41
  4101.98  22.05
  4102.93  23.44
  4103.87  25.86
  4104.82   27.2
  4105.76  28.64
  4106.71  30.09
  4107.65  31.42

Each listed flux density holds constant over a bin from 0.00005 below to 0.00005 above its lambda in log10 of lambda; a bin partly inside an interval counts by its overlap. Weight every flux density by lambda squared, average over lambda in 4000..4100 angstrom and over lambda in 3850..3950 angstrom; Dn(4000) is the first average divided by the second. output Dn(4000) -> 1.7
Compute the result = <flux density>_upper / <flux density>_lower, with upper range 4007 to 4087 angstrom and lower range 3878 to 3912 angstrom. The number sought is 1.5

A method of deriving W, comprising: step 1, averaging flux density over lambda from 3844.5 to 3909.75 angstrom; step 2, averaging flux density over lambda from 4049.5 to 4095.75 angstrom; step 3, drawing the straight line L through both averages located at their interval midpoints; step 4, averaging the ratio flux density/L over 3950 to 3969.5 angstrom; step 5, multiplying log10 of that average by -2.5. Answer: 0.18 mag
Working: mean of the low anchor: 19.6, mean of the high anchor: 29.2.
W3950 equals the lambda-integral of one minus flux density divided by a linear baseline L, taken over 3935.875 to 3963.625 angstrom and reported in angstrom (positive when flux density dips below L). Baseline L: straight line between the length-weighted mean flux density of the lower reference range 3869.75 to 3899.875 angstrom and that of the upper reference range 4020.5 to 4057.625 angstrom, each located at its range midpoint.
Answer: 3.3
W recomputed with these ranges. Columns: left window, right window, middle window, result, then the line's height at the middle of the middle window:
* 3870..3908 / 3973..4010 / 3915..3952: 0.29 mag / 22.4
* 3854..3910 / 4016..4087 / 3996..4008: -0.12 mag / 26.4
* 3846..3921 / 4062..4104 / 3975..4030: -0.14 mag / 25.2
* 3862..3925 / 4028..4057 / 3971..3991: 0.11 mag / 25.4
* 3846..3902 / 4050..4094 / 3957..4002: 0.10 mag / 24.7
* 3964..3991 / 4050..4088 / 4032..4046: -0.13 mag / 26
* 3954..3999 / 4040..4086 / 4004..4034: -0.15 mag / 25.5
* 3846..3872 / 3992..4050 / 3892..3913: 0.03 mag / 22.8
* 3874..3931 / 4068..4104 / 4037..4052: -0.13 mag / 26.5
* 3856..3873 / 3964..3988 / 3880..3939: 0.08 mag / 19.9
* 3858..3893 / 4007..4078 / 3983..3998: -0.11 mag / 25.9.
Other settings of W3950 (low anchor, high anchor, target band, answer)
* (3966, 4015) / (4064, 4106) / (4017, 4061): -4.56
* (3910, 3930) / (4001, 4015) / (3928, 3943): 6.85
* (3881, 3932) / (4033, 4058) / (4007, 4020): -1.31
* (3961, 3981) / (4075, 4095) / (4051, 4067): -1.02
